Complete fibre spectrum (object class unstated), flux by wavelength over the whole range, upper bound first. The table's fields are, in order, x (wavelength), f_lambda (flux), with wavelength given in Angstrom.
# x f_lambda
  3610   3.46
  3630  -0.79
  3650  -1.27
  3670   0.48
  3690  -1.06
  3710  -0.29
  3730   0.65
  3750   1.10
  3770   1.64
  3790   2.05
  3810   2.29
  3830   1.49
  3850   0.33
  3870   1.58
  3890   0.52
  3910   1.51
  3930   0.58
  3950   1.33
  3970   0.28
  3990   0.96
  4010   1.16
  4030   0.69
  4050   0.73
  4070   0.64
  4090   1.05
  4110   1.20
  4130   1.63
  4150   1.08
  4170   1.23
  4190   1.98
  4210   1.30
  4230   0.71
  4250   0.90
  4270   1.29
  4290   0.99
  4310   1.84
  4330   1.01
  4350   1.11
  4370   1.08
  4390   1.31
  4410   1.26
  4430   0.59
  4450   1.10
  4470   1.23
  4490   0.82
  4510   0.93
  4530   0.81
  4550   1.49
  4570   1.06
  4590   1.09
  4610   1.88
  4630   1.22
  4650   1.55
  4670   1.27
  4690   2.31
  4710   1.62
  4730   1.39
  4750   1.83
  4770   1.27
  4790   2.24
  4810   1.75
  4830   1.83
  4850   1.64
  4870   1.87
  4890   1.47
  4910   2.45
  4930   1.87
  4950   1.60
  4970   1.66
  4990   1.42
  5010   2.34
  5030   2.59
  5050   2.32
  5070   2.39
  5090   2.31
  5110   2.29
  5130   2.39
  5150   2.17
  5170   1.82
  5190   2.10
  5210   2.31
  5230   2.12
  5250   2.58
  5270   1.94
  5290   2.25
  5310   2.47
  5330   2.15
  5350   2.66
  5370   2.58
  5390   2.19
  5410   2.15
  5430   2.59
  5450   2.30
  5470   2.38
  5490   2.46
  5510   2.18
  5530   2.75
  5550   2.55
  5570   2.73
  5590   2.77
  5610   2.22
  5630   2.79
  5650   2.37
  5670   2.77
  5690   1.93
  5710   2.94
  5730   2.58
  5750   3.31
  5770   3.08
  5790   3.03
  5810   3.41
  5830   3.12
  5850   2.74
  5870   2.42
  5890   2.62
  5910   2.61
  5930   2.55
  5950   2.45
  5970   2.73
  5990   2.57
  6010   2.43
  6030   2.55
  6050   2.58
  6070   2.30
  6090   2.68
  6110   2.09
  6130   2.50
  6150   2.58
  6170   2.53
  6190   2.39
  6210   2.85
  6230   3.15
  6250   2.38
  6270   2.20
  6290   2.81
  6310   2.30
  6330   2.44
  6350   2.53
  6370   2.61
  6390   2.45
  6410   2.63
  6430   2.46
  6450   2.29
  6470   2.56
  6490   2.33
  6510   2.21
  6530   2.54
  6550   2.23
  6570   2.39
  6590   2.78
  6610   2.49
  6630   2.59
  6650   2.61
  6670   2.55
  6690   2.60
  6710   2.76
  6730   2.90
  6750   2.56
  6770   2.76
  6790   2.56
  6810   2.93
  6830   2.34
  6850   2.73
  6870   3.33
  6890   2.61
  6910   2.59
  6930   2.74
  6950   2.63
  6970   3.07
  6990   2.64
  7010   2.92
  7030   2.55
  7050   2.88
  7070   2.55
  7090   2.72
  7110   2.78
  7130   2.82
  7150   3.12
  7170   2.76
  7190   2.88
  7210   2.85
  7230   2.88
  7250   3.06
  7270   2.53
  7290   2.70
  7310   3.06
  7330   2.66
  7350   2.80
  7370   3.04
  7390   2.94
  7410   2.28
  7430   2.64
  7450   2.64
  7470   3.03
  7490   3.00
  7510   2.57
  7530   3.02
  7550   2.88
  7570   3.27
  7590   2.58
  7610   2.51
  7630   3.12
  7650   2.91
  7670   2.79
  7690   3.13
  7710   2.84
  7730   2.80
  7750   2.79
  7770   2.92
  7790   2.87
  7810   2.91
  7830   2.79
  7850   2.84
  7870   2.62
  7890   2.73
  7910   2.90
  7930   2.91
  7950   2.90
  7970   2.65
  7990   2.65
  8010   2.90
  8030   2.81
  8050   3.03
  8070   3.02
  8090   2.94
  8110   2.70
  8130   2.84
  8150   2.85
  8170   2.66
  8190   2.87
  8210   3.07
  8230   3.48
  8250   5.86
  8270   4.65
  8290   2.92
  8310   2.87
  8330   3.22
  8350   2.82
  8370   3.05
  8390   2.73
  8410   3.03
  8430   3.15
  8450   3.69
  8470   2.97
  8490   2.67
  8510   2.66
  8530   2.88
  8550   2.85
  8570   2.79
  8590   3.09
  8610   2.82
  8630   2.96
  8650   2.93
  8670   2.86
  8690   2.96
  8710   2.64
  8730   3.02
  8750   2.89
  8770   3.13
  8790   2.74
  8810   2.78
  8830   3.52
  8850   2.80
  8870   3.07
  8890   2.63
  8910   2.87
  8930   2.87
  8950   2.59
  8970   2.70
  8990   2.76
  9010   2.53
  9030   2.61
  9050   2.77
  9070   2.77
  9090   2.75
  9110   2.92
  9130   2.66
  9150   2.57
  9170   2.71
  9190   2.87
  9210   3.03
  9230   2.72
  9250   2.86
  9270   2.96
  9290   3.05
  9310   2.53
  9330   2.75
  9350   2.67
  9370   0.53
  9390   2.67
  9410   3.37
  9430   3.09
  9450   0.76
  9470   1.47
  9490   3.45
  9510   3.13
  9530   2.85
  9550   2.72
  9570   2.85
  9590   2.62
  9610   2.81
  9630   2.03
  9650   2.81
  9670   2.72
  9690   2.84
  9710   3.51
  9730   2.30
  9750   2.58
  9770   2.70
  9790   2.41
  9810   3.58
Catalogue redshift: 0.26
